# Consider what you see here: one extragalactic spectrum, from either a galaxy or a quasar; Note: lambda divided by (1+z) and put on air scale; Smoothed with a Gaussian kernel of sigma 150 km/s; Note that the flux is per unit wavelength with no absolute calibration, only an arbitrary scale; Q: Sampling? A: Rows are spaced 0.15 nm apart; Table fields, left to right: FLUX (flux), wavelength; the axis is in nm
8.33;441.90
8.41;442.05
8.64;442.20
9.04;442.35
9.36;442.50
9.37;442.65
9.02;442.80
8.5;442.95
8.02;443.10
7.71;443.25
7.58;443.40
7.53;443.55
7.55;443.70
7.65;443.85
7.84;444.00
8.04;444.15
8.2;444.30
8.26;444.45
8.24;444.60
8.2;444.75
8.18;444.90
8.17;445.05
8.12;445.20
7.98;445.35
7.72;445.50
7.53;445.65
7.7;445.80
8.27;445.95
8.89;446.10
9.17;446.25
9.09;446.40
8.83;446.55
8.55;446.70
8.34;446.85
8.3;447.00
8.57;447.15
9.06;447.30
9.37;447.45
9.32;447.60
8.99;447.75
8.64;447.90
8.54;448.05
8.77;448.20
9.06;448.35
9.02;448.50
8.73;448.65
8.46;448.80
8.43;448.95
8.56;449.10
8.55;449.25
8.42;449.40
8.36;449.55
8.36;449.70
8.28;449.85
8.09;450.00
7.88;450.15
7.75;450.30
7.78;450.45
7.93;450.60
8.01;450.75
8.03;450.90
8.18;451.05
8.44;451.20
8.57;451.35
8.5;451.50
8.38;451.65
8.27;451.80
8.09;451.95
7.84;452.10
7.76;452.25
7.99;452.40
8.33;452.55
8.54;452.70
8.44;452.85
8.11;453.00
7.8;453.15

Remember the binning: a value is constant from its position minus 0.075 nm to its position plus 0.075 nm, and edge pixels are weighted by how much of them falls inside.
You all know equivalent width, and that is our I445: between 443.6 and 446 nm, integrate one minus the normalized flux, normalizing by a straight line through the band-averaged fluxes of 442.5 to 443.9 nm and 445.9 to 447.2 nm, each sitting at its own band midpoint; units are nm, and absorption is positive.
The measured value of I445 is 0.13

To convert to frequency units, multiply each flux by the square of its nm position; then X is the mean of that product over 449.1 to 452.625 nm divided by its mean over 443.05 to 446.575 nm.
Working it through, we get 1.0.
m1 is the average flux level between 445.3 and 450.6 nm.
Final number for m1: 8.49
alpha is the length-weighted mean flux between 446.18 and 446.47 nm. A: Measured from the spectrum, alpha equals 9.13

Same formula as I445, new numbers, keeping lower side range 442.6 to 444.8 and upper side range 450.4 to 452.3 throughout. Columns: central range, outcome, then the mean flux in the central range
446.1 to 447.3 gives -0.090 nm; 8.73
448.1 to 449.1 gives -0.073 nm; 8.73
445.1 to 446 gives 0.025 nm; 7.88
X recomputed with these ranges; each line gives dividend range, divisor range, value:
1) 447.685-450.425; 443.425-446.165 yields 1.08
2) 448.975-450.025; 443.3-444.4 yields 1.11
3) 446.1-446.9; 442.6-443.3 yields 1.05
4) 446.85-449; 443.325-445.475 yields 1.12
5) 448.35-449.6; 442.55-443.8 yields 1.08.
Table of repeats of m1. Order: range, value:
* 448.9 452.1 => 8.22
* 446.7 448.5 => 8.81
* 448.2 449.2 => 8.71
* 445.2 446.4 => 8.23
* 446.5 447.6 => 8.76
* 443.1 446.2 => 7.98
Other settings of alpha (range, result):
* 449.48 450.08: 8.27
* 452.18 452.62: 8.03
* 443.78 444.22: 7.84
